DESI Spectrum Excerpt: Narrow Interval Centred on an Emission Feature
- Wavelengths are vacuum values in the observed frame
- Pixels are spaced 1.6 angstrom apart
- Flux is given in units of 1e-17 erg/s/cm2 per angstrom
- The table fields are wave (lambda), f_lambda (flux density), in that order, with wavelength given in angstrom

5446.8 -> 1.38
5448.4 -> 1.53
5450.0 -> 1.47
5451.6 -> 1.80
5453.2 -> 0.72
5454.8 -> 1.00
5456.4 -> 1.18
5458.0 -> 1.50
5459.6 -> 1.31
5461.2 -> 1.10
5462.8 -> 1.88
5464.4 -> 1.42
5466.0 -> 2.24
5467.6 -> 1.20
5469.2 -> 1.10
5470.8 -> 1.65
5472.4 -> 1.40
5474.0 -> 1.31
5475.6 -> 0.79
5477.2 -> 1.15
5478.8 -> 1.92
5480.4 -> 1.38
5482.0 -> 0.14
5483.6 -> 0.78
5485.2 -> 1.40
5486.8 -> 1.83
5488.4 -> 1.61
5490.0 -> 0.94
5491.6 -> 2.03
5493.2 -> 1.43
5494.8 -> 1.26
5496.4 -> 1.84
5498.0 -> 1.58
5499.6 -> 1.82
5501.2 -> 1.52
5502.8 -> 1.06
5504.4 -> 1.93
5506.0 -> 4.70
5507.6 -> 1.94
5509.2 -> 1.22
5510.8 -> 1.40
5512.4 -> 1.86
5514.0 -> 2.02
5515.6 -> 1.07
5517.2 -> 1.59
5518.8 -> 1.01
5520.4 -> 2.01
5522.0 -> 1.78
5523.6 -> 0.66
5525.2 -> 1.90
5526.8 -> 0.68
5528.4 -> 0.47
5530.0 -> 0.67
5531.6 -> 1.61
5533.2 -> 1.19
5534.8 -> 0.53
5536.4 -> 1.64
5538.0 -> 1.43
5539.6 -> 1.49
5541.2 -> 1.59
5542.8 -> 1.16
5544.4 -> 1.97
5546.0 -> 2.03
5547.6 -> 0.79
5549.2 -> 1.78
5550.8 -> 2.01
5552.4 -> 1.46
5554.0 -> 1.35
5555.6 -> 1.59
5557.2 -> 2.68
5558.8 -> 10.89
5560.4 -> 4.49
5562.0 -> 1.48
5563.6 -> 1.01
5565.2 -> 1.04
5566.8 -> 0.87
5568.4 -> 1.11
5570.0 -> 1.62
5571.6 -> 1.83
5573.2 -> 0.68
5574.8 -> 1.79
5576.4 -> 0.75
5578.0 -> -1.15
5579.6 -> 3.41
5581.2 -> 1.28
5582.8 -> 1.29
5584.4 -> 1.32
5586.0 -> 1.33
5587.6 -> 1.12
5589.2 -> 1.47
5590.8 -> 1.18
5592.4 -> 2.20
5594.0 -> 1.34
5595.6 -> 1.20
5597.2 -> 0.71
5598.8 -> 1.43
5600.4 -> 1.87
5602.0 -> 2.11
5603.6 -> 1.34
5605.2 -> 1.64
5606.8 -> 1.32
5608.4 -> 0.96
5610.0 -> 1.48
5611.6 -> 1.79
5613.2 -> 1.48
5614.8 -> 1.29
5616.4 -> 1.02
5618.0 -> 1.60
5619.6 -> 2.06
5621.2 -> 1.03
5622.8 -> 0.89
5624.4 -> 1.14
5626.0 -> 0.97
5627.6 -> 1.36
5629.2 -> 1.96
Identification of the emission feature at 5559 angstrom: [O III] 5007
